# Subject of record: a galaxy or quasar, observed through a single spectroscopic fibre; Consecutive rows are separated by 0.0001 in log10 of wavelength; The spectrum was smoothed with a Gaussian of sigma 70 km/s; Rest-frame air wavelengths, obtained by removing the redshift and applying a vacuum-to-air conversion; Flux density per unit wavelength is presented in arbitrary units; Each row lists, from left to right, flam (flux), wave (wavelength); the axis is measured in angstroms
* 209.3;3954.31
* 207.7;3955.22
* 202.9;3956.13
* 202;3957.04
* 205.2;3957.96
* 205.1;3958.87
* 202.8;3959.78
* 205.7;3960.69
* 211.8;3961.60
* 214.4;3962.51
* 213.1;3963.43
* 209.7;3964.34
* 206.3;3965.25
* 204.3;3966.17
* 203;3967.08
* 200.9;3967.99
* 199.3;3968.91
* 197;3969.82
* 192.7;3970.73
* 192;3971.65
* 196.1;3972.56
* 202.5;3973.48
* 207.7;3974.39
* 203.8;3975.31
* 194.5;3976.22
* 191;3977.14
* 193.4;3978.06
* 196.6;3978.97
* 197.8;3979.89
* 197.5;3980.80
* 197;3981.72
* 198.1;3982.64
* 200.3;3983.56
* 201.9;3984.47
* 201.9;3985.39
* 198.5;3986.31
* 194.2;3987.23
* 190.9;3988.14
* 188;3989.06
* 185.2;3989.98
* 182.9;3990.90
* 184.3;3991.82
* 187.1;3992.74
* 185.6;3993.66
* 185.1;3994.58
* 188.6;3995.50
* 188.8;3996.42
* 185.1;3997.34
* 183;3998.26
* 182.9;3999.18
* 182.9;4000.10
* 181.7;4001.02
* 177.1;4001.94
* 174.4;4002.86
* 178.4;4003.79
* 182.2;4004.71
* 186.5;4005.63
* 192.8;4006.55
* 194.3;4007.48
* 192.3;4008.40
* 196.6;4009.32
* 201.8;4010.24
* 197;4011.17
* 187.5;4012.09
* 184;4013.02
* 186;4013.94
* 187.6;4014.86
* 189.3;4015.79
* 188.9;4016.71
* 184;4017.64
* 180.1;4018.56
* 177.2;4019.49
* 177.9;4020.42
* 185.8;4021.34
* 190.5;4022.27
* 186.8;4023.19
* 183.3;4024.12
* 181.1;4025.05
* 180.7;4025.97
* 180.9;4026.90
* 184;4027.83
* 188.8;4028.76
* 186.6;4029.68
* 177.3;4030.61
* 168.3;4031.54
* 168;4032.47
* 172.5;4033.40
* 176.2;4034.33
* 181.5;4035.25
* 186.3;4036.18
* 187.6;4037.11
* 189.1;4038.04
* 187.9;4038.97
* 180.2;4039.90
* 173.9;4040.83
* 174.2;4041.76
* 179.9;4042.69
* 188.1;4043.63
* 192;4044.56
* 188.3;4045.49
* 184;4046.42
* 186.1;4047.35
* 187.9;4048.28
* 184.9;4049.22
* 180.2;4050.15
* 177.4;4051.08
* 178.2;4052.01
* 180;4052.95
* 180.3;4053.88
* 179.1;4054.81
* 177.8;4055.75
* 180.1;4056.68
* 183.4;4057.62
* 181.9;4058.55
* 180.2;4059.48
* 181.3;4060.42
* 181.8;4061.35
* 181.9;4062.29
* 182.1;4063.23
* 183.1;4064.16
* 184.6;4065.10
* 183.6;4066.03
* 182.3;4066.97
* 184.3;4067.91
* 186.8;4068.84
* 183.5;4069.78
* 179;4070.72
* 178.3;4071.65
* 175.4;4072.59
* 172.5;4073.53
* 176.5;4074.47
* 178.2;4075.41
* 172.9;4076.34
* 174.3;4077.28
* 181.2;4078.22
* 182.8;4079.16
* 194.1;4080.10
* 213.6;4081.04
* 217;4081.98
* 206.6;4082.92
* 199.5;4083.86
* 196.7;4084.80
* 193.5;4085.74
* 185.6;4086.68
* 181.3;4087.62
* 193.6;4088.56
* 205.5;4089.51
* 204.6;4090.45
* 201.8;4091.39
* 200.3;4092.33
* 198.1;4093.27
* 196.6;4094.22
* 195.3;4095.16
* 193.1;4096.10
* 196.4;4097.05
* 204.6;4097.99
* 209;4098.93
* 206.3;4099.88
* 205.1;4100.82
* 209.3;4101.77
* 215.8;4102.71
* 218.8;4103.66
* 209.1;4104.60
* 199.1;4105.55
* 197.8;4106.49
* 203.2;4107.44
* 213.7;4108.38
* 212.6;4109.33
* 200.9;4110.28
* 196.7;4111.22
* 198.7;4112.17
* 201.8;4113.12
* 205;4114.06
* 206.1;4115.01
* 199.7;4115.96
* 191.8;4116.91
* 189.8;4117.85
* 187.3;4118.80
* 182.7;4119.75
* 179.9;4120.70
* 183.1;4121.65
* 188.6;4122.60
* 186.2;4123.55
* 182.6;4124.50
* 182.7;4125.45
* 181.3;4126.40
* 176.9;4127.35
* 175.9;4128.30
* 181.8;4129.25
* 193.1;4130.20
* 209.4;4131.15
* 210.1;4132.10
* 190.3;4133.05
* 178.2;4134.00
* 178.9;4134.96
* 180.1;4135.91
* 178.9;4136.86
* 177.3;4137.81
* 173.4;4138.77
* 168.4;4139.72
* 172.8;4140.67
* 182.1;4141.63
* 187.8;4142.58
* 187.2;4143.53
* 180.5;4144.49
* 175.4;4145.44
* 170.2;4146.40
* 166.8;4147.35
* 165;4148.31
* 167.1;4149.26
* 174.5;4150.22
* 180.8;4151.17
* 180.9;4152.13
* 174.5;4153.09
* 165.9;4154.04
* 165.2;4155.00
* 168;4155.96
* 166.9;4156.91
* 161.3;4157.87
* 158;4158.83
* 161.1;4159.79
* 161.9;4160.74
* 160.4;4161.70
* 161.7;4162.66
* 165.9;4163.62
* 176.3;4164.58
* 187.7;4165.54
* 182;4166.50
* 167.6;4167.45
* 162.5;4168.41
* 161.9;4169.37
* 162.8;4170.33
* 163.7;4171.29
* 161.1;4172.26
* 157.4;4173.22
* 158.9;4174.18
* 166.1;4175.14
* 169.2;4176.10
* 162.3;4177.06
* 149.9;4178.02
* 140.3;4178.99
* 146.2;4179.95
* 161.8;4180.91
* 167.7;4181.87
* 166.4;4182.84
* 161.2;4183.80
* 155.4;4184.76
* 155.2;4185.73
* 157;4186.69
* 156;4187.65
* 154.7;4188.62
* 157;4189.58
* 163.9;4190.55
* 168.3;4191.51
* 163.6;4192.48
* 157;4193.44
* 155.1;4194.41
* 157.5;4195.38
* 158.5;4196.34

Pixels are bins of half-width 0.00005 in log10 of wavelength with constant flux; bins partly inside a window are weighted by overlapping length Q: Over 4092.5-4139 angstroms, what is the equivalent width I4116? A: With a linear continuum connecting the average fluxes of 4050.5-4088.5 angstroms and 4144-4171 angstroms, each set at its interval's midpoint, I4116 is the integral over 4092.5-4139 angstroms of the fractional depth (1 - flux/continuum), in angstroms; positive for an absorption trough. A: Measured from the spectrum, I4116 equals -4.8 angstroms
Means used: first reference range 184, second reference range 169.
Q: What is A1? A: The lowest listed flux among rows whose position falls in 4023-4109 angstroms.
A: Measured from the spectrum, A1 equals 168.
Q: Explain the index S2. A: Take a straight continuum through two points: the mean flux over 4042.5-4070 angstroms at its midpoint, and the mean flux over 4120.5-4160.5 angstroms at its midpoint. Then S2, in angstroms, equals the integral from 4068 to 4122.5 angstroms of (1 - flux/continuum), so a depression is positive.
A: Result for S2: -4.5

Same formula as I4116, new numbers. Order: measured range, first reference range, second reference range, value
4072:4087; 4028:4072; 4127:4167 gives -0.73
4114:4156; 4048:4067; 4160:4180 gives -3.14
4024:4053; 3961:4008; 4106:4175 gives 1.11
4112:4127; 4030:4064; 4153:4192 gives -1.73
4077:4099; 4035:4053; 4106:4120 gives -0.36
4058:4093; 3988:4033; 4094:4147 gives 0.26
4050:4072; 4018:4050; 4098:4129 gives 0.69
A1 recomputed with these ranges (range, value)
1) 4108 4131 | 175.9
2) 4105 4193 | 140.3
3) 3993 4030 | 174.4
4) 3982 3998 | 182.9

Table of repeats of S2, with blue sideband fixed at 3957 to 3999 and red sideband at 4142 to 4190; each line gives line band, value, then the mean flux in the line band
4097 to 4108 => -1.9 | 207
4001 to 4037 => 1.2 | 184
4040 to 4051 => 0.1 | 183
